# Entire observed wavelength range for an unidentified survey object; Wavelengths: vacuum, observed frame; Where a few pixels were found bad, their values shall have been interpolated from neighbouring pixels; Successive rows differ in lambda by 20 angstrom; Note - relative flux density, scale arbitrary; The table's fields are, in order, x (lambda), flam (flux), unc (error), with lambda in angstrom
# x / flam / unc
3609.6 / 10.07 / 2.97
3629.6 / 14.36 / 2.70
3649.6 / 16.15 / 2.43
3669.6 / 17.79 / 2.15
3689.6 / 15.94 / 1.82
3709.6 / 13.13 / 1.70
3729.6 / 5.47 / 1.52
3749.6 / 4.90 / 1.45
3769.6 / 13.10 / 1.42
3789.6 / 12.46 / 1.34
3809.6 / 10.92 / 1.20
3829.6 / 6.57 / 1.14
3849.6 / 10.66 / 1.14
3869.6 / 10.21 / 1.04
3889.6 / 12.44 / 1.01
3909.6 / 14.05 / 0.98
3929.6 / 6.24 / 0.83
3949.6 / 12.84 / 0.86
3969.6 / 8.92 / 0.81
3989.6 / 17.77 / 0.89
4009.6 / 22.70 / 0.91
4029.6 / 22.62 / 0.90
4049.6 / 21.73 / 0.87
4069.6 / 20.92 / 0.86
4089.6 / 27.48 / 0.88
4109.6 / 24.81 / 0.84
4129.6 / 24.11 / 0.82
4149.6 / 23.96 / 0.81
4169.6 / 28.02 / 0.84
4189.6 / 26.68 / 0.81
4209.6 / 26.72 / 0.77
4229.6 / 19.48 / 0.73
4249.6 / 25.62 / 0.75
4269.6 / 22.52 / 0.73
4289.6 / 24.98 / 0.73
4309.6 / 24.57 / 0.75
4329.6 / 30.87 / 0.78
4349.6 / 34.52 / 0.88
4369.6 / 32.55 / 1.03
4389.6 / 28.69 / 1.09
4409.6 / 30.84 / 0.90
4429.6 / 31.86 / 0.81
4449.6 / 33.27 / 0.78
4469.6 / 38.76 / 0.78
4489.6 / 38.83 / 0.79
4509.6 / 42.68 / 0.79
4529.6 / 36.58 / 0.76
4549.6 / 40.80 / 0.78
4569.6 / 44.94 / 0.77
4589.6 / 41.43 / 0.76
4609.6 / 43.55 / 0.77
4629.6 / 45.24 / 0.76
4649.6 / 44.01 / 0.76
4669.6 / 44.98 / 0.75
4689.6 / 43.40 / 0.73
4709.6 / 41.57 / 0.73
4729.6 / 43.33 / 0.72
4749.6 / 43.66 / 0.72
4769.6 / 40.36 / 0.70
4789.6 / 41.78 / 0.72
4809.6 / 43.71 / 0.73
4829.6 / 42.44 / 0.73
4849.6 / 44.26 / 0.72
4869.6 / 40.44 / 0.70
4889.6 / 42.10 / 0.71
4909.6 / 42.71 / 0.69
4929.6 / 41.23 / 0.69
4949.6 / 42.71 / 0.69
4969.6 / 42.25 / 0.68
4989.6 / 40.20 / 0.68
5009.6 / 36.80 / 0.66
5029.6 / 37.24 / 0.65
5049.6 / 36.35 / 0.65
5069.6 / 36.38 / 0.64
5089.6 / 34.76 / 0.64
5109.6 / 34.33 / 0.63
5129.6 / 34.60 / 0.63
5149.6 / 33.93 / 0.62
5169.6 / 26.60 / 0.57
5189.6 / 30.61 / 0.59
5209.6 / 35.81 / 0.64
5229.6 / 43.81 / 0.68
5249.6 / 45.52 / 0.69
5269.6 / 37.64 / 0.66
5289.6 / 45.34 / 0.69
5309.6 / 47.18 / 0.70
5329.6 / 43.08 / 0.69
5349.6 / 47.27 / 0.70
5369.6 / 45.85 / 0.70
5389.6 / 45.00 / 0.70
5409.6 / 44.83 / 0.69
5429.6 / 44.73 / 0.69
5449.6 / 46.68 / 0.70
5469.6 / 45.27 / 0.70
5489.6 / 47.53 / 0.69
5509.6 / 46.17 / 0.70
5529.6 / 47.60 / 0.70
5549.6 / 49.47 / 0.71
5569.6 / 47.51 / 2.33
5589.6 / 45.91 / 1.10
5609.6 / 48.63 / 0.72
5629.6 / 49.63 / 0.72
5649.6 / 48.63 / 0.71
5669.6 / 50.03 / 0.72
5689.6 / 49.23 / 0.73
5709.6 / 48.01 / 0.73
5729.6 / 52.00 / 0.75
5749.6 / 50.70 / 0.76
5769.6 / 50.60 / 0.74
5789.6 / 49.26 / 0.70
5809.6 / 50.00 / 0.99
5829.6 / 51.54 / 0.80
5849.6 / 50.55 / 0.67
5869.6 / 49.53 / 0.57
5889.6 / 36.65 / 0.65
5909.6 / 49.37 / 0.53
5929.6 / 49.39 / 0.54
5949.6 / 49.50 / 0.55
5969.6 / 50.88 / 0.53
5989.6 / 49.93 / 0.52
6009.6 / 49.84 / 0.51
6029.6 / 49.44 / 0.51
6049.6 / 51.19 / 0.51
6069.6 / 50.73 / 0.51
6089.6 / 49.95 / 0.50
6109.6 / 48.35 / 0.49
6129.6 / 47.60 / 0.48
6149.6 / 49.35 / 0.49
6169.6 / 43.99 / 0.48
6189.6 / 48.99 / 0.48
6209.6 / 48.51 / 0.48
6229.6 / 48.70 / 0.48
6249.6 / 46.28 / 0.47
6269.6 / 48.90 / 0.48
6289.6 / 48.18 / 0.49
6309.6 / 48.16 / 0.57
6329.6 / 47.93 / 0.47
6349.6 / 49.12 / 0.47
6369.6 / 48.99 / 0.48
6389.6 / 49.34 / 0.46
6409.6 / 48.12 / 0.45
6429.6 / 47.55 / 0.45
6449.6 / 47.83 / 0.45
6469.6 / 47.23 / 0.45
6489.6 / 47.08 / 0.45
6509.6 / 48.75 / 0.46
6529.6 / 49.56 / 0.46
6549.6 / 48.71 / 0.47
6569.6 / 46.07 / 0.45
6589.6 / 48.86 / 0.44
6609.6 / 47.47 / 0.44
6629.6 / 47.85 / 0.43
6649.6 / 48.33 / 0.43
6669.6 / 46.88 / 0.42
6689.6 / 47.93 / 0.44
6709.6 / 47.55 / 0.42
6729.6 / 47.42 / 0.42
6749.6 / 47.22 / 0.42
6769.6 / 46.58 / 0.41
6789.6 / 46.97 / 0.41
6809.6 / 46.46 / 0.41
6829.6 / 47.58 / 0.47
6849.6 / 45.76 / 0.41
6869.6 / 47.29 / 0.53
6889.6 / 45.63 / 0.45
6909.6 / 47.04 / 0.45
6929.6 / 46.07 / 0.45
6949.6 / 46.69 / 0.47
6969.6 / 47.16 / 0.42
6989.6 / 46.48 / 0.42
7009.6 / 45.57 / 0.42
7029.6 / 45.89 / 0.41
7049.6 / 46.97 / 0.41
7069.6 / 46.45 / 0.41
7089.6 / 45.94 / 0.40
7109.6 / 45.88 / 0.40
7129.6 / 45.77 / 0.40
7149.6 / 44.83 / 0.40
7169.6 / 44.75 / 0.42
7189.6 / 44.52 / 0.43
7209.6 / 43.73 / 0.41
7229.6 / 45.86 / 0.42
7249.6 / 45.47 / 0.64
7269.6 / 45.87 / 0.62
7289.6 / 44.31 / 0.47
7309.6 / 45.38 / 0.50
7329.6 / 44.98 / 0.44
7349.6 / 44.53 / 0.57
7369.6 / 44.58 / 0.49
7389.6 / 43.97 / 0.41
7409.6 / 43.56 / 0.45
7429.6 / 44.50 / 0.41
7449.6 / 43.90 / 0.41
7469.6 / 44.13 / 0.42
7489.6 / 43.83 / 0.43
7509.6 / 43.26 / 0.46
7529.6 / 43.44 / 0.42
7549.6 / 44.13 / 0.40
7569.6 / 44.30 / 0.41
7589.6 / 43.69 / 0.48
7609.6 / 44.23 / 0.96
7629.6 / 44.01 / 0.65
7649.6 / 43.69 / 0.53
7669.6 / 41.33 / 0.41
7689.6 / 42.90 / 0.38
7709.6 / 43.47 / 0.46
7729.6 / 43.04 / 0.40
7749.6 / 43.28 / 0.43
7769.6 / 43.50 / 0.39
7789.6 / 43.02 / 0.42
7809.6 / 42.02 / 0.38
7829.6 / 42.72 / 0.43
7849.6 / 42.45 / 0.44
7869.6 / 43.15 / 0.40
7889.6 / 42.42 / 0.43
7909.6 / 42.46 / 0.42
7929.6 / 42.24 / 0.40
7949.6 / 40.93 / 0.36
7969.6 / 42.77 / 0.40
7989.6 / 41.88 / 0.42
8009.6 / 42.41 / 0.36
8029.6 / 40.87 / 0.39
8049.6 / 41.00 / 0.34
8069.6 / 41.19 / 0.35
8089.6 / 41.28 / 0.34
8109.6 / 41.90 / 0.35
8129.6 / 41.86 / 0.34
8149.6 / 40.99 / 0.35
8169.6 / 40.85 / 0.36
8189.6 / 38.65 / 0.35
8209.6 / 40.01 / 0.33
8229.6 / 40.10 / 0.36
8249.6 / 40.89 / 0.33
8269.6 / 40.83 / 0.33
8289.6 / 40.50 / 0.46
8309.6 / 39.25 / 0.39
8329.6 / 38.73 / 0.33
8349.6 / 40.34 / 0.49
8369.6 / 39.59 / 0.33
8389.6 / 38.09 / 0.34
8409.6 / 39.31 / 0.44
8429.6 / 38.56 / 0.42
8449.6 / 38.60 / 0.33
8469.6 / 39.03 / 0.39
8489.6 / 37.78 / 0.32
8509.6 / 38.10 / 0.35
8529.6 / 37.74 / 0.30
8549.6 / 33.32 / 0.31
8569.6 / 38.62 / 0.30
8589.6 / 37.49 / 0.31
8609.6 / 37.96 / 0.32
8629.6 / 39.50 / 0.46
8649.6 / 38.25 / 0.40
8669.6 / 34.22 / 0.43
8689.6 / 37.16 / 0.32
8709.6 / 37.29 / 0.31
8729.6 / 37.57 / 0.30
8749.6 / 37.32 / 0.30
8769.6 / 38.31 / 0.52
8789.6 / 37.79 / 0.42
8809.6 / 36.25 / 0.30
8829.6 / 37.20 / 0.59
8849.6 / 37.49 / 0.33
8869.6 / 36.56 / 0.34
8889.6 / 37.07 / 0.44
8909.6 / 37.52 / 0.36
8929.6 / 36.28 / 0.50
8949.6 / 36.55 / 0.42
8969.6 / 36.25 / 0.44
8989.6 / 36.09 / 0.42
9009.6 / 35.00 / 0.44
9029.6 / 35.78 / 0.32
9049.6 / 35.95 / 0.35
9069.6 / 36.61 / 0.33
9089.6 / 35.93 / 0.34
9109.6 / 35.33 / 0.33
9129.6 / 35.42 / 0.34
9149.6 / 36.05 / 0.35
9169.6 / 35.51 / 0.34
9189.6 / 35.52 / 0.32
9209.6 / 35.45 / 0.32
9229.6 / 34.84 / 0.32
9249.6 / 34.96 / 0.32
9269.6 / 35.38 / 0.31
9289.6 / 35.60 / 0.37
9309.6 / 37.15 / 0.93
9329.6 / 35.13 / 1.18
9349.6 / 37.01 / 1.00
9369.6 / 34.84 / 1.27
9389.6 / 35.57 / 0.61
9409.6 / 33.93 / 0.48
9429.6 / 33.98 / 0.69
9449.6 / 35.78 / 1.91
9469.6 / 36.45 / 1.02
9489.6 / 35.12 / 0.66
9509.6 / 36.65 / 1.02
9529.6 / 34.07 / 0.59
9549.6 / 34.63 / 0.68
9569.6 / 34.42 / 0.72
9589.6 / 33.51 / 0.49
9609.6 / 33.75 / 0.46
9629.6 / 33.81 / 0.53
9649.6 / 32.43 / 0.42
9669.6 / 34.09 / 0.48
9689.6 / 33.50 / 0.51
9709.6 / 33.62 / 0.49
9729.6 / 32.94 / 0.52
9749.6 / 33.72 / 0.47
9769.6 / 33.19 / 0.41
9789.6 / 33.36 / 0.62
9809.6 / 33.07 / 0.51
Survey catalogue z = 0.00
